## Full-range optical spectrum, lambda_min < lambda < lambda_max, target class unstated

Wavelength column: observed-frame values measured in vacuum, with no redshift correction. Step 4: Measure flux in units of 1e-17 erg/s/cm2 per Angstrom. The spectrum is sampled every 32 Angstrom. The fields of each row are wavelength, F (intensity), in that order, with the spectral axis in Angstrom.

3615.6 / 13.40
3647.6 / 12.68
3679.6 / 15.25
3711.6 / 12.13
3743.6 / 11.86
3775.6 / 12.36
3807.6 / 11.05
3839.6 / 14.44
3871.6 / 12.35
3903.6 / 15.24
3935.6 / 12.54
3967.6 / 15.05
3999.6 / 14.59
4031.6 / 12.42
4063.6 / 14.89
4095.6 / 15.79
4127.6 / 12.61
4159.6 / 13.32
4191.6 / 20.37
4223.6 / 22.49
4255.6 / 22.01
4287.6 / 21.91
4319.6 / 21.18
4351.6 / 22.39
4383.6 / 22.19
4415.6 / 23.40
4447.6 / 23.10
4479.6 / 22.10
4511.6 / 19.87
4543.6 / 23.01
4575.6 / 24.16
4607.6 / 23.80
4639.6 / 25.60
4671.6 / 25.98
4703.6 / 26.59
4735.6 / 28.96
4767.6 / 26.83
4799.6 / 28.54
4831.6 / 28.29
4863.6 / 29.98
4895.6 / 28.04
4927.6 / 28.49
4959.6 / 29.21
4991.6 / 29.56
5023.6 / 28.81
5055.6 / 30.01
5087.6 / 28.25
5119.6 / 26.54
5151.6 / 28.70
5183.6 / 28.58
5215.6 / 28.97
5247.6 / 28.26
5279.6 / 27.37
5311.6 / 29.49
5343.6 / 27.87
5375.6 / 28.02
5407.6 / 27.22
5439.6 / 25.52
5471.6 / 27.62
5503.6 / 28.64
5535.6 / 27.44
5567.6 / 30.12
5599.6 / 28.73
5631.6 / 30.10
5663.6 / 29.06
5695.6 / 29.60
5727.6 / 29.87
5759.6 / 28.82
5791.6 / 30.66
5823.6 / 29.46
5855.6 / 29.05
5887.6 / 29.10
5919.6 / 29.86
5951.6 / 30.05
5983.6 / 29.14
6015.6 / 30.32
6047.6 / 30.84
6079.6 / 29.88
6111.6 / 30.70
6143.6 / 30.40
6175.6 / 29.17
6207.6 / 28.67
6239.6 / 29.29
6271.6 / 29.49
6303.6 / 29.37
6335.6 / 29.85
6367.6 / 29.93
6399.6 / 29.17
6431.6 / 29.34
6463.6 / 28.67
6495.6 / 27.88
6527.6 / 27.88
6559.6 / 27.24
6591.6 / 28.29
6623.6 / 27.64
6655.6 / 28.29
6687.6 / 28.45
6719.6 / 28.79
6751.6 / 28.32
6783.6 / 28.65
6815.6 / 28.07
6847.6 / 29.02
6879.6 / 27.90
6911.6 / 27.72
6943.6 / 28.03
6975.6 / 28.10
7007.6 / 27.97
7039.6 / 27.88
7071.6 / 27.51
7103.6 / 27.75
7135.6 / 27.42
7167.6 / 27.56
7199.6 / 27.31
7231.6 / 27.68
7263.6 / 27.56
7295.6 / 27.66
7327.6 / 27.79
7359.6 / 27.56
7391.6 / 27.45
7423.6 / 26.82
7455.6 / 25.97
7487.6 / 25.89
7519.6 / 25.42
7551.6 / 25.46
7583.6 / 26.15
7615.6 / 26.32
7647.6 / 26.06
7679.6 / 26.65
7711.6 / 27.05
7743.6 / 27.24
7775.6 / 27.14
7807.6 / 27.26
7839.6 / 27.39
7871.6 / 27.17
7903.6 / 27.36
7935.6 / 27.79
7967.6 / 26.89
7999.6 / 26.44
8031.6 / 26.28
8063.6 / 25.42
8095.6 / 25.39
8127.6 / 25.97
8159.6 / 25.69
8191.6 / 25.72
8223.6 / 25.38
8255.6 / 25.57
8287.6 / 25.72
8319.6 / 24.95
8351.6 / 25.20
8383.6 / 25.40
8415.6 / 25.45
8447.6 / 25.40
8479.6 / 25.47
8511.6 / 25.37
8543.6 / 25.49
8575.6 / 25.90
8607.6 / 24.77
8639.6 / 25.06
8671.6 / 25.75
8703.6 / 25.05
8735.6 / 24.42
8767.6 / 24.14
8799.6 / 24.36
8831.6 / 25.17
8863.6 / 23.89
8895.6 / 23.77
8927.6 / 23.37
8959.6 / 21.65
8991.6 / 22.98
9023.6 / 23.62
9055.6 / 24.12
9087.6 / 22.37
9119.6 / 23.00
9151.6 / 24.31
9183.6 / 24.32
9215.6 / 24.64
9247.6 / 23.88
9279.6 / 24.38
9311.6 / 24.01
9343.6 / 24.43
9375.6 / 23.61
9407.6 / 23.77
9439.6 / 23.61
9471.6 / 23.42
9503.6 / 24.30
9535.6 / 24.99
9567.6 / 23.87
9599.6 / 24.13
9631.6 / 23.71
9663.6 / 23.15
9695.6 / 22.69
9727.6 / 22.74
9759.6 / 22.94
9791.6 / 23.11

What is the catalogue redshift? 0.05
